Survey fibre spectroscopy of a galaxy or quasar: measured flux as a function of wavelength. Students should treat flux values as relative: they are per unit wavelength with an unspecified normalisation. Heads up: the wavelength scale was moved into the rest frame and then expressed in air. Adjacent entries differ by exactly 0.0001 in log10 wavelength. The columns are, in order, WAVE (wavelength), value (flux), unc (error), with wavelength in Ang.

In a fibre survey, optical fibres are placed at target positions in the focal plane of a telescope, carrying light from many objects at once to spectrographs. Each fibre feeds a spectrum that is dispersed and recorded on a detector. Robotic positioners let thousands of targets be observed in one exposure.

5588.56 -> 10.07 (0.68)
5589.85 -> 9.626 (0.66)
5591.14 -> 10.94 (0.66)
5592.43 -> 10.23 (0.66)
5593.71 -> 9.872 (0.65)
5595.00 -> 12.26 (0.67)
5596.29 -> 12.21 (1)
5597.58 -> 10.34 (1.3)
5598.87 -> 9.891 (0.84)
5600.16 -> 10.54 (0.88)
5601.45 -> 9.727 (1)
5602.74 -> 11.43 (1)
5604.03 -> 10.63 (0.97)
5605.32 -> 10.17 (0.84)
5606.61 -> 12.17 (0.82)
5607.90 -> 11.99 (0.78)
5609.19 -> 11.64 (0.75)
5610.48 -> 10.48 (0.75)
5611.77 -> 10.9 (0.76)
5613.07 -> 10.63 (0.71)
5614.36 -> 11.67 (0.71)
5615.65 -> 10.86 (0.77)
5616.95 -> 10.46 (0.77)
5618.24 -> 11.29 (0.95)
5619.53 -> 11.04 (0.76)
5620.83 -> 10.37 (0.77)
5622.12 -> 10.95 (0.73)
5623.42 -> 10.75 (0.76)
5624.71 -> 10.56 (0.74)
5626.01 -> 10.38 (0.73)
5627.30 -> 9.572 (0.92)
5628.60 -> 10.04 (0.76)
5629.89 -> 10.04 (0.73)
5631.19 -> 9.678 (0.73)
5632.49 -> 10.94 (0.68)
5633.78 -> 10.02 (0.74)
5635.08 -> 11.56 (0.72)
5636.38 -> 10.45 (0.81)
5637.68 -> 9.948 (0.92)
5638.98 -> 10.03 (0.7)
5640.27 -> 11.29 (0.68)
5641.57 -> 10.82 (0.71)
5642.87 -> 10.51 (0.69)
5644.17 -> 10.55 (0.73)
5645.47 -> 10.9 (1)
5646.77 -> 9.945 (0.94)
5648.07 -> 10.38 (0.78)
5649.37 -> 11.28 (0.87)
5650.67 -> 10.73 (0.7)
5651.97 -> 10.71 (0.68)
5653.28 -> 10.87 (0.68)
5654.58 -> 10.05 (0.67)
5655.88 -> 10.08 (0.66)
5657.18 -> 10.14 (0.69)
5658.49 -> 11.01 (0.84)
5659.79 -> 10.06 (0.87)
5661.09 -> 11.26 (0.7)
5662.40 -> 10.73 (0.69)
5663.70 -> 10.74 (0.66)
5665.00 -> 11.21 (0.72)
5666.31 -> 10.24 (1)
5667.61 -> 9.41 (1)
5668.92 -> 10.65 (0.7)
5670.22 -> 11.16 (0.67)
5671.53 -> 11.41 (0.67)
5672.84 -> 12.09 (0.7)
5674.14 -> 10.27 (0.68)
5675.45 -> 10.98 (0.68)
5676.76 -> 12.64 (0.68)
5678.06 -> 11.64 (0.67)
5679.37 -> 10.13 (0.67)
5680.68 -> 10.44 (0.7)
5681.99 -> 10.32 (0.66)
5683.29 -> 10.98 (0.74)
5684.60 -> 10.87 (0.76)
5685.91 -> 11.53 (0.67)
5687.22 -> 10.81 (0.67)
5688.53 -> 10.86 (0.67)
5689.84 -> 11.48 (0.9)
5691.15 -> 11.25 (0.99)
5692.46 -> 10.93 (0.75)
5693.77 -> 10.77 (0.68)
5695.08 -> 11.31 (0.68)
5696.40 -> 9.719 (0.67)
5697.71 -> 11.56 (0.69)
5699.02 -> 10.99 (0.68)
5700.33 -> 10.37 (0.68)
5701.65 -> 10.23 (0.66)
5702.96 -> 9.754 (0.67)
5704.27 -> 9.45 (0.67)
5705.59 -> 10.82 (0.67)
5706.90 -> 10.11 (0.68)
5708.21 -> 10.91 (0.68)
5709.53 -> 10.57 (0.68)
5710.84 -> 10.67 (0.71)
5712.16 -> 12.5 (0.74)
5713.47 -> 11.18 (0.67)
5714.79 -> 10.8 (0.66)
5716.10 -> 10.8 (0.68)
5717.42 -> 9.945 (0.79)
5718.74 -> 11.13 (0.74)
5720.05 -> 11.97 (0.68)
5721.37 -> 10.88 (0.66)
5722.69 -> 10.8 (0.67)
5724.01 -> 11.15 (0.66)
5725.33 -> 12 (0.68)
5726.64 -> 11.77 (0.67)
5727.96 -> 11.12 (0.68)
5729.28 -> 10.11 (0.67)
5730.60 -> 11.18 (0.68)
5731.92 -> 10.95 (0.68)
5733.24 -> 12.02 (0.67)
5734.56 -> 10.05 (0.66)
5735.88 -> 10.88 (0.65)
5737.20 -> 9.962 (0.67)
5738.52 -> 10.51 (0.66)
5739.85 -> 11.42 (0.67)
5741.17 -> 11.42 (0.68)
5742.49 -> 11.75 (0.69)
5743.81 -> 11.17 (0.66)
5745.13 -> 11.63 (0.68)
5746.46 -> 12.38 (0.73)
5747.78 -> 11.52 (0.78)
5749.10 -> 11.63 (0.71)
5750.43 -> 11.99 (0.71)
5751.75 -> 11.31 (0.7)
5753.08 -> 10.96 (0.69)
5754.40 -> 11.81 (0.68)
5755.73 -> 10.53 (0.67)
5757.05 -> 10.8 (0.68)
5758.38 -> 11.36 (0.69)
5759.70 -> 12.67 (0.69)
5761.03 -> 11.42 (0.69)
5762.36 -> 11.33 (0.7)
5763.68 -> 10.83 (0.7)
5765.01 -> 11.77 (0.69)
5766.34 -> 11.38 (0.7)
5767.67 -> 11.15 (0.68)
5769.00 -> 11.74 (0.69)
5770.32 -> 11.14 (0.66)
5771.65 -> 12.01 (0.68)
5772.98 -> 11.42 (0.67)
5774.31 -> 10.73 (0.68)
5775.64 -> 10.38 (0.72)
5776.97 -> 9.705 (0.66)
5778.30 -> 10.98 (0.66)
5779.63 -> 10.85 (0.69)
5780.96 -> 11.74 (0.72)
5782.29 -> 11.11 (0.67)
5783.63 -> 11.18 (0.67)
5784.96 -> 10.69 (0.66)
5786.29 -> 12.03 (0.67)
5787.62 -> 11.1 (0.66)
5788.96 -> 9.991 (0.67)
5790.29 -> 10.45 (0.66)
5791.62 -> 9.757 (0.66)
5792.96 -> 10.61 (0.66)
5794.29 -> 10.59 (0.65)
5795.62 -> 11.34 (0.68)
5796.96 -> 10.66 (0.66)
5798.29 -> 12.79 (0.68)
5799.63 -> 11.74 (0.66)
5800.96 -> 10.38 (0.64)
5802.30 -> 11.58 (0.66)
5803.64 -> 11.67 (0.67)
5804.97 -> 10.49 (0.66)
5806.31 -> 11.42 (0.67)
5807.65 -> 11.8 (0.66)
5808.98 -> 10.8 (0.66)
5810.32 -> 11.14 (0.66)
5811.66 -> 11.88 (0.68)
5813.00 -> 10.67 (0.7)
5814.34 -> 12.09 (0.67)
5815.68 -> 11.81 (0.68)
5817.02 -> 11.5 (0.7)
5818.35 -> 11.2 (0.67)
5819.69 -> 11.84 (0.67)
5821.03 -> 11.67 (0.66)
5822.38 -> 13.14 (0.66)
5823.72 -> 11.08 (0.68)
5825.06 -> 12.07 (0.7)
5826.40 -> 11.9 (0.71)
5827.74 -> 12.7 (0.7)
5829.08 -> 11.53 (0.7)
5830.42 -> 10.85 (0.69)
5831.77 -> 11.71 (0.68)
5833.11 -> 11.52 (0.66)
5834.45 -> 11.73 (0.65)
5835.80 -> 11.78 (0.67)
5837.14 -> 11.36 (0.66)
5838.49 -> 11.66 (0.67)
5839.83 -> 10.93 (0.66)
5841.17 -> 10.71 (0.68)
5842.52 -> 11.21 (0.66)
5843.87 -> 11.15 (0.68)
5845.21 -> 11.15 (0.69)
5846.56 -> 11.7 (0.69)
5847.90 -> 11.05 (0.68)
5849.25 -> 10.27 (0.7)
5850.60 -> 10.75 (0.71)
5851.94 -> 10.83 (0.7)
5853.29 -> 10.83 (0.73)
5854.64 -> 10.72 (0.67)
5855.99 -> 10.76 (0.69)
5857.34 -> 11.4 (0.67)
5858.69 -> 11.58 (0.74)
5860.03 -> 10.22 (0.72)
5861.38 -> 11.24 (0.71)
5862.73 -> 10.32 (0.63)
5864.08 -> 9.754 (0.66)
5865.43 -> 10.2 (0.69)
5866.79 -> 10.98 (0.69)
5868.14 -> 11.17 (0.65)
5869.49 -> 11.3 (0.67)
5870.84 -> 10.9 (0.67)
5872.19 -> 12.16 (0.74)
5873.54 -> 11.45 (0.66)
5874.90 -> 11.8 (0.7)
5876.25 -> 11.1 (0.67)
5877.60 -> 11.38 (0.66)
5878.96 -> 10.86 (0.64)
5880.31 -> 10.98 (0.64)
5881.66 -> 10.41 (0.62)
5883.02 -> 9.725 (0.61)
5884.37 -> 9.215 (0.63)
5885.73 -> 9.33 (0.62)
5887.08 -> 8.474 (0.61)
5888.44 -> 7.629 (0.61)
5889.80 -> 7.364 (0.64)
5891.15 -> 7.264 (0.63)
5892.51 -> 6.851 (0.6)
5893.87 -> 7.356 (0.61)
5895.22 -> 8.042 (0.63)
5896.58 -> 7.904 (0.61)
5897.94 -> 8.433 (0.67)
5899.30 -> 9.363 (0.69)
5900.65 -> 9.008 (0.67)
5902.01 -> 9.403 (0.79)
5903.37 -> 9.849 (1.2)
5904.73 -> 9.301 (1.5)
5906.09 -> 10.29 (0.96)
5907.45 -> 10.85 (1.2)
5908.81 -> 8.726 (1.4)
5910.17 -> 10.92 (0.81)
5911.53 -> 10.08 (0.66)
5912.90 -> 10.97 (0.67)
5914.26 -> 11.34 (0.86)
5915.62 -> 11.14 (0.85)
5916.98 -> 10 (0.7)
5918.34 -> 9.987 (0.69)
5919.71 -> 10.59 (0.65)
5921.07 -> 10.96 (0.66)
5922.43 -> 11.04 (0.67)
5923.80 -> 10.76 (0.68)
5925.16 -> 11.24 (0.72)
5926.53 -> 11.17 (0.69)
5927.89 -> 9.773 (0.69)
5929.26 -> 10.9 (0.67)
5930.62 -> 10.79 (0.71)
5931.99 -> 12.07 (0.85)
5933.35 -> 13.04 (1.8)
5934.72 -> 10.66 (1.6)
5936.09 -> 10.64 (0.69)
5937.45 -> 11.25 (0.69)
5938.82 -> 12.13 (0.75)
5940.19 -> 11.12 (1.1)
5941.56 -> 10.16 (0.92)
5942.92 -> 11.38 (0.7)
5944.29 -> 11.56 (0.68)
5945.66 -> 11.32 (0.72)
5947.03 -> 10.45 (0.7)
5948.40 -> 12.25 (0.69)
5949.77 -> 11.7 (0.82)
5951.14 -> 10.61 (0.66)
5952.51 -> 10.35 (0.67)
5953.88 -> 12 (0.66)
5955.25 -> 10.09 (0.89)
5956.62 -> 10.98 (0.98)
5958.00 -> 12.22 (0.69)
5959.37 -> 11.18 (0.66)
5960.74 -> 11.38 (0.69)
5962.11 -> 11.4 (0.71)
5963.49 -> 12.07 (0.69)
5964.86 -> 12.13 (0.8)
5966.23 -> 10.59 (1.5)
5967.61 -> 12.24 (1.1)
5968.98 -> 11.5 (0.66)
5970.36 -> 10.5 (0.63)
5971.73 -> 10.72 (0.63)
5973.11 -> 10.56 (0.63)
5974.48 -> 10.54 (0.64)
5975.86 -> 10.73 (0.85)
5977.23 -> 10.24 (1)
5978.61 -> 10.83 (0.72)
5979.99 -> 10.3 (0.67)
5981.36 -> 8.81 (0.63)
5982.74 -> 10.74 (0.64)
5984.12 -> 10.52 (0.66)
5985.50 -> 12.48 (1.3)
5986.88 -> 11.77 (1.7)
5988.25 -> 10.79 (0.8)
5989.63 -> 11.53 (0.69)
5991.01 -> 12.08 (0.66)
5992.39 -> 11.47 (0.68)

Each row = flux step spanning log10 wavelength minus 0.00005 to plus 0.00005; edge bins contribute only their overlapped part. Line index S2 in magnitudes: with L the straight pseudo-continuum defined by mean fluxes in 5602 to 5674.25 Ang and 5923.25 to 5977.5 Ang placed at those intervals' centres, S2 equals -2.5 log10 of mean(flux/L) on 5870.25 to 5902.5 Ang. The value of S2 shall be 0.17 mag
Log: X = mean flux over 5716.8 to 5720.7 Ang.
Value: 11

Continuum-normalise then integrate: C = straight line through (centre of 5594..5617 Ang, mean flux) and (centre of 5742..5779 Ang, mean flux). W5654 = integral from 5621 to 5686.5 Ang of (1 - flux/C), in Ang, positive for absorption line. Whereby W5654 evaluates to 2.6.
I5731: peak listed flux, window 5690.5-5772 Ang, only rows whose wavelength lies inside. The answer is 12.67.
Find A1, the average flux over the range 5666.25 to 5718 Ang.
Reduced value 10.8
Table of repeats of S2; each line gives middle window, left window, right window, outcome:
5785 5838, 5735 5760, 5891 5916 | -0.09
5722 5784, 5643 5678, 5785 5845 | -0.01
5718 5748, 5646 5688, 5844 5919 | -0.06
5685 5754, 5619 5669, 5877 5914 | -0.09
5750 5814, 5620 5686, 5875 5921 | -0.11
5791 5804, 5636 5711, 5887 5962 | -0.06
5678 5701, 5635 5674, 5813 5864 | -0.01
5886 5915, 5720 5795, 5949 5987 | 0.22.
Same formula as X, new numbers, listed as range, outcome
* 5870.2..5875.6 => 11.6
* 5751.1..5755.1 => 11.3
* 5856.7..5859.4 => 11.5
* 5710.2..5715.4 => 11.3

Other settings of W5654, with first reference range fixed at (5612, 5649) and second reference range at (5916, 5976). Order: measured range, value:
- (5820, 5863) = -1.50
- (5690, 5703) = -0.10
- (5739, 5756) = -1.18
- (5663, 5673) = -0.16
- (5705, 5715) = -0.23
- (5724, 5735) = -0.45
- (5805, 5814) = -0.32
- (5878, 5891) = 2.02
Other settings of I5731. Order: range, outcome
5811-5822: 12.09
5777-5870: 13.14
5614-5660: 11.67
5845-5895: 12.16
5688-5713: 12.5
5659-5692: 12.64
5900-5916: 11.34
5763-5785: 12.01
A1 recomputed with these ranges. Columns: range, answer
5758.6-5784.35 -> 11.2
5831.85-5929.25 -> 10.3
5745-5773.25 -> 11.5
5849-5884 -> 10.9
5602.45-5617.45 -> 11.1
